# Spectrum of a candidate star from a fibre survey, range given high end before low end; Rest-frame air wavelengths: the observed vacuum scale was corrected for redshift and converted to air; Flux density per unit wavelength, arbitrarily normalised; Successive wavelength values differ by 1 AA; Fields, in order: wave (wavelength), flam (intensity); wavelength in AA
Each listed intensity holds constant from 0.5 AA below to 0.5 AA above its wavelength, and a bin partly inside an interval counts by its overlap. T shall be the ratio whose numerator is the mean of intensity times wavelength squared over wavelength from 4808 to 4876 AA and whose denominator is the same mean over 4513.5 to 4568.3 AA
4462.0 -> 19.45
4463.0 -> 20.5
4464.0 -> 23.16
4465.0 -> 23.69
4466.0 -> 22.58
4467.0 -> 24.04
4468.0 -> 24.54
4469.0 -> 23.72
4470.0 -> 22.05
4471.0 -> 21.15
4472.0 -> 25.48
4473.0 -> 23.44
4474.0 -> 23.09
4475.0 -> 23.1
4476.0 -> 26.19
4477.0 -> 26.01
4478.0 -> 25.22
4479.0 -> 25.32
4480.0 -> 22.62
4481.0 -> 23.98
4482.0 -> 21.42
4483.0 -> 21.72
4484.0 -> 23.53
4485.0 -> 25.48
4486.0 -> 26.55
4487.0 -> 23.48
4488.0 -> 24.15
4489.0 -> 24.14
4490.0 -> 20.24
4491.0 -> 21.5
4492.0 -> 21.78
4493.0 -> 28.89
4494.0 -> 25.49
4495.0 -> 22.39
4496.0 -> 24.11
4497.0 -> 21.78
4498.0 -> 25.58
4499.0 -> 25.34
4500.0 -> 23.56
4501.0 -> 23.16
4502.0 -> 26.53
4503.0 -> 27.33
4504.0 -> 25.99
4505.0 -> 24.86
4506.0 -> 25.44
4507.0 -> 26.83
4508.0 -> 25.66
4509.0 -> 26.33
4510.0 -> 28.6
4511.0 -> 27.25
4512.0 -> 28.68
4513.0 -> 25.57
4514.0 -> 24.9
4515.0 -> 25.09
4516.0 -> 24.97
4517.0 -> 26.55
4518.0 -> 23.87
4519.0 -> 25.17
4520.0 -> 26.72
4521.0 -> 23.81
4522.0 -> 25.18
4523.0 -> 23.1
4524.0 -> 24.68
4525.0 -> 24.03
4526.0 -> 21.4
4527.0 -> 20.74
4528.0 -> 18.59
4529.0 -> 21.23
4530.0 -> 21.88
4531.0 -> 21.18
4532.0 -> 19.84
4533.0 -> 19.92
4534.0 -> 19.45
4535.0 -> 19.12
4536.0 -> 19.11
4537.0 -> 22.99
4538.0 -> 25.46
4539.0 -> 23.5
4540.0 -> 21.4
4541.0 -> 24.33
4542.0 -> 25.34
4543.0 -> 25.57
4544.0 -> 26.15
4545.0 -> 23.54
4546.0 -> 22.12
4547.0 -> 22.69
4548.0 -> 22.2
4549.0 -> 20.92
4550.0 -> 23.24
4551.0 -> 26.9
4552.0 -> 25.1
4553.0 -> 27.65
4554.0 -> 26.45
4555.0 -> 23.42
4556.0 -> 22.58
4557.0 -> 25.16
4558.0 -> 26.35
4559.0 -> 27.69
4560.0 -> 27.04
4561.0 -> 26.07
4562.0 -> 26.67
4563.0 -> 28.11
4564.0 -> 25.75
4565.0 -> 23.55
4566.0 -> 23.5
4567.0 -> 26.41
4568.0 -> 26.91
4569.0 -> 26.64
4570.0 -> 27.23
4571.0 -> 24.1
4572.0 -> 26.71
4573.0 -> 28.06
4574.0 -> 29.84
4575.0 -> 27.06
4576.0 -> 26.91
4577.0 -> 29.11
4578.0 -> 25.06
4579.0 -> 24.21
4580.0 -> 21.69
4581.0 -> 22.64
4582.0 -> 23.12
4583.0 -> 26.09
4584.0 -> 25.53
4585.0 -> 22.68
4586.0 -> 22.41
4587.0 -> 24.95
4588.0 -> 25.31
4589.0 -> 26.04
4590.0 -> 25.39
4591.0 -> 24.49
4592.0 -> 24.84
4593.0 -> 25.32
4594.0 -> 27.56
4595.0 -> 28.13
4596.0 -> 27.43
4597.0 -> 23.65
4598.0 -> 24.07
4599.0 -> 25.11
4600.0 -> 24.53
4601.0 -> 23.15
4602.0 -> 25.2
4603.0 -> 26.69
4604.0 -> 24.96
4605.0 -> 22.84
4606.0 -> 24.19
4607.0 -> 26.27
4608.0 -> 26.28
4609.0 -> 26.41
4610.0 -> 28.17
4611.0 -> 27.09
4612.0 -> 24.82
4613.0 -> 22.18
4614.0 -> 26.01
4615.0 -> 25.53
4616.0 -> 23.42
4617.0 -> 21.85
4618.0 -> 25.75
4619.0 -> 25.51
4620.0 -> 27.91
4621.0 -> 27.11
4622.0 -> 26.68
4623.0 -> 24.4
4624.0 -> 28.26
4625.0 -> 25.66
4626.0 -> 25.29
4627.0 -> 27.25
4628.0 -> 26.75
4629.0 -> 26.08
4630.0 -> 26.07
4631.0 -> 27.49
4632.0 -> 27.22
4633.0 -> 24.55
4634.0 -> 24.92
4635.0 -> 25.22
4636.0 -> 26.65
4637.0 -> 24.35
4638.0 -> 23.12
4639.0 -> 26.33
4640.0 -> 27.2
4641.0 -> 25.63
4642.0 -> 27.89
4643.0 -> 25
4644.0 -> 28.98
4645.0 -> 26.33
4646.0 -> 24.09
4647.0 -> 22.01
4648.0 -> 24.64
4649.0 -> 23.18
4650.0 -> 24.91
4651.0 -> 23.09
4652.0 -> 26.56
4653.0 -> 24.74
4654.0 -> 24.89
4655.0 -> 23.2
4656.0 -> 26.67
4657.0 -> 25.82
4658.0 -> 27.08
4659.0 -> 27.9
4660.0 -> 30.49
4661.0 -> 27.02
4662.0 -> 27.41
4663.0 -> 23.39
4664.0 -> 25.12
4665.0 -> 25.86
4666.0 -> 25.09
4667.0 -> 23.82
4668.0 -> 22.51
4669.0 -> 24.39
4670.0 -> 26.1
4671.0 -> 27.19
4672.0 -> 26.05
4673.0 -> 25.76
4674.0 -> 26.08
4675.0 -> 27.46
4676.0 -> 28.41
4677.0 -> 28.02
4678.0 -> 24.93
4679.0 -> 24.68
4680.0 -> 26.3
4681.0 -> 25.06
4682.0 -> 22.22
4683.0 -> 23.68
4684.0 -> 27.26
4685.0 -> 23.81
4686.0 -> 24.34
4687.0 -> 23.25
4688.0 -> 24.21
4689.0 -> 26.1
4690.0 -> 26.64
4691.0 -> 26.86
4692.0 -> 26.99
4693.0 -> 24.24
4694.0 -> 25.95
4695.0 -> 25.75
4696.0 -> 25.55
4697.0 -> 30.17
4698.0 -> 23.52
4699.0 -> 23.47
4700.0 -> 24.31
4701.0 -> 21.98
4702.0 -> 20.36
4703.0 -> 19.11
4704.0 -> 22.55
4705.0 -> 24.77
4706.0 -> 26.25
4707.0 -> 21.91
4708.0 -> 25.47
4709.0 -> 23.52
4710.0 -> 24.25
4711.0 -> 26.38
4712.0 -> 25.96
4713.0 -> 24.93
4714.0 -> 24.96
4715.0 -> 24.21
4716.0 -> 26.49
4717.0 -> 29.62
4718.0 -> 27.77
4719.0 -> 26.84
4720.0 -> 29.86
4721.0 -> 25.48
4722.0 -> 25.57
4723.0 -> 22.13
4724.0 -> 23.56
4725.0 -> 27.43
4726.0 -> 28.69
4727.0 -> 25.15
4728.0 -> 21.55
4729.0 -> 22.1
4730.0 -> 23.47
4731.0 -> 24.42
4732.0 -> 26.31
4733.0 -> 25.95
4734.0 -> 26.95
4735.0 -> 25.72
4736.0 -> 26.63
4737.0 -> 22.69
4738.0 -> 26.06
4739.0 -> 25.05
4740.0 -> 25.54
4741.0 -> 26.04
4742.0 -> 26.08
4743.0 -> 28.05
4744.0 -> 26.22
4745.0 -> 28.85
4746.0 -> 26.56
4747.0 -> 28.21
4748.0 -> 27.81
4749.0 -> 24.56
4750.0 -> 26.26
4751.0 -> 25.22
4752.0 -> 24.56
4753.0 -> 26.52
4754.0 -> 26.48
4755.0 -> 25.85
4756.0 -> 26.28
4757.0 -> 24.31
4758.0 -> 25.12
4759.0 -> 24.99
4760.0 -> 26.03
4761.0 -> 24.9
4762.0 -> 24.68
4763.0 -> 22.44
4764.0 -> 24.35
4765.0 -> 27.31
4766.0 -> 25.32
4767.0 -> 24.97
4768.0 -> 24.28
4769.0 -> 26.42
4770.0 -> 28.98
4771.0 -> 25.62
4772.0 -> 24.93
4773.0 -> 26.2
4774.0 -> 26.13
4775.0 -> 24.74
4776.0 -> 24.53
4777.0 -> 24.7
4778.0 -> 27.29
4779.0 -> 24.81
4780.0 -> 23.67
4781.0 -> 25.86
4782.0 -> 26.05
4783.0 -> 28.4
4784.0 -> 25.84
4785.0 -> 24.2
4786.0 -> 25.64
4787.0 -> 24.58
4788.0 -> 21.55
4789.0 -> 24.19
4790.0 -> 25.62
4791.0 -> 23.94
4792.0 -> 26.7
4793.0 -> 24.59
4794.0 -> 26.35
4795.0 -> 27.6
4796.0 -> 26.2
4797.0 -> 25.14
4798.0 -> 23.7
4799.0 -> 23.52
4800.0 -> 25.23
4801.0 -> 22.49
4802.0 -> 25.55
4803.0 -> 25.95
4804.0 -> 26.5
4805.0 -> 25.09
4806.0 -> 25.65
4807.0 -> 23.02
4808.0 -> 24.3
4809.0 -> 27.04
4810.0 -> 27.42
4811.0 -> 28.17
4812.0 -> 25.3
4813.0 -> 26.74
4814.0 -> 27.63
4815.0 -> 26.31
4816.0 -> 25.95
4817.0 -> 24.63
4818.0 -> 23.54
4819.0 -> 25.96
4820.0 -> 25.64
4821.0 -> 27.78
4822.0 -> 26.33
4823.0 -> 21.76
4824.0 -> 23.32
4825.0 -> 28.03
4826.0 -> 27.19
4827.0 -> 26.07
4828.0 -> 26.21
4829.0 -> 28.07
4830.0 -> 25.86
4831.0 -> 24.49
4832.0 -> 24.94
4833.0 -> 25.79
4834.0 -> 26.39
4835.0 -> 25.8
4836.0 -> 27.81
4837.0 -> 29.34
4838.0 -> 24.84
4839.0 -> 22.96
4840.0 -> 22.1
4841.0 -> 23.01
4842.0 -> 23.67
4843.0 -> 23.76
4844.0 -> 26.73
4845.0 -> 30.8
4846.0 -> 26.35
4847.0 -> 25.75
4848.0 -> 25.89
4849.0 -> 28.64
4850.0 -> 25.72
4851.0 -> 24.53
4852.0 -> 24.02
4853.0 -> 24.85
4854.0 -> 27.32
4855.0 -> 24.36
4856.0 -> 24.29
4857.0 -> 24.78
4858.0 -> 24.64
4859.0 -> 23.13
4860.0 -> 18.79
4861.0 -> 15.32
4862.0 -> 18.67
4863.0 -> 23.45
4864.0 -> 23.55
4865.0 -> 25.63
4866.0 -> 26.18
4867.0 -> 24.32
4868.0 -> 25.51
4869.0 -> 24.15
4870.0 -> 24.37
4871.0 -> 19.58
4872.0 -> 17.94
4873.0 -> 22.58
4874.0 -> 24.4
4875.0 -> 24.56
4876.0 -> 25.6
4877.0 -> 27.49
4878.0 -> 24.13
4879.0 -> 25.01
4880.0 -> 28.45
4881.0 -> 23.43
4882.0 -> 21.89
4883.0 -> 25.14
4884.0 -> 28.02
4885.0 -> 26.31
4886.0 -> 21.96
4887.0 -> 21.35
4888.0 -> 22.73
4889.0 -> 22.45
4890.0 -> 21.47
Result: 1.19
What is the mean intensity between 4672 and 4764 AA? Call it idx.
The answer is 25.4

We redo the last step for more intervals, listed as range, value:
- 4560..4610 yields 25.5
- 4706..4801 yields 25.5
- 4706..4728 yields 25.6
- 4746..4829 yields 25.5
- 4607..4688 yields 25.6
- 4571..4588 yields 25.3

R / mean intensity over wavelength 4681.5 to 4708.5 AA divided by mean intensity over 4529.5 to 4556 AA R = 1.06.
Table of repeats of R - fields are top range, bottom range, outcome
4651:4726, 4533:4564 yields 1.05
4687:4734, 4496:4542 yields 1.05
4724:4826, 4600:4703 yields 1.00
